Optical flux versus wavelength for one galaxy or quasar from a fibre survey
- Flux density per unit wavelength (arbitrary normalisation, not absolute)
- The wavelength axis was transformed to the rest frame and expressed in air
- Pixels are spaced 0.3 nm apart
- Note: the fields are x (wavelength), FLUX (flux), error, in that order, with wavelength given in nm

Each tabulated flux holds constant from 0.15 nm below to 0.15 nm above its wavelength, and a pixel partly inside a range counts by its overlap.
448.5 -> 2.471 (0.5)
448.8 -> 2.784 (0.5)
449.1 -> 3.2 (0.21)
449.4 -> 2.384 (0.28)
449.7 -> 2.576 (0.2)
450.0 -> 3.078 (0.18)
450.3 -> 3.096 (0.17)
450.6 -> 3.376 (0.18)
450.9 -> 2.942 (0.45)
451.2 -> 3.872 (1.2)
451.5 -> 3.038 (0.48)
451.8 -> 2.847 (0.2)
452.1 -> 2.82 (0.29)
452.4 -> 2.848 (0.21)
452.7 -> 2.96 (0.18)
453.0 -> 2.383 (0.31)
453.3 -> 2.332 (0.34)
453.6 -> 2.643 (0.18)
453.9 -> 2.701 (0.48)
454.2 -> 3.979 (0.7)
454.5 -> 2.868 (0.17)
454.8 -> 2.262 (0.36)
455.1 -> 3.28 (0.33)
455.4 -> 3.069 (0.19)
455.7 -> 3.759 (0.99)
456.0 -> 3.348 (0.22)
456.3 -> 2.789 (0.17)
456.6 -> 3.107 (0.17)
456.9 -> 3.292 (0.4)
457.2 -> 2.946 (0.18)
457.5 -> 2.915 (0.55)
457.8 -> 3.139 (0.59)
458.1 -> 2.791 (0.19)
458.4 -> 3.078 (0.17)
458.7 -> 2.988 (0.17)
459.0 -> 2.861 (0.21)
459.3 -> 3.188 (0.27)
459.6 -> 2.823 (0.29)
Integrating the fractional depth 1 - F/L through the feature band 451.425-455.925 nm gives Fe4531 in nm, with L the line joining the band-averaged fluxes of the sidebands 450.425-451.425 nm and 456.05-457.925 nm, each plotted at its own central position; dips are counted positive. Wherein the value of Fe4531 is 0.405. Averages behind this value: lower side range 3.36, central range 2.92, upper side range 3.05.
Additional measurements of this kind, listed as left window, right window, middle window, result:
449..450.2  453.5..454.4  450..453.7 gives 0.024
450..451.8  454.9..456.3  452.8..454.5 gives 0.223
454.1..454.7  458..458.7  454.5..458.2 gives 0.076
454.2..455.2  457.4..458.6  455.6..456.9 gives -0.117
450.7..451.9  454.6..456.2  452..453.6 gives 0.257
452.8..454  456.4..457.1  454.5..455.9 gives -0.102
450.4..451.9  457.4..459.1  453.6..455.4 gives 0.064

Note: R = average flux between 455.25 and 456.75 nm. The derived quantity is 3.21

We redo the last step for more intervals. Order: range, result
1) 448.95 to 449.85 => 2.72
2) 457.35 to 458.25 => 2.95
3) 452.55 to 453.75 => 2.58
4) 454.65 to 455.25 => 2.77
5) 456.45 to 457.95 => 3.08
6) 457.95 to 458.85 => 2.95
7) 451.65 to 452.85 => 2.87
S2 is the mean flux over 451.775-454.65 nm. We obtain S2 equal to 2.84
